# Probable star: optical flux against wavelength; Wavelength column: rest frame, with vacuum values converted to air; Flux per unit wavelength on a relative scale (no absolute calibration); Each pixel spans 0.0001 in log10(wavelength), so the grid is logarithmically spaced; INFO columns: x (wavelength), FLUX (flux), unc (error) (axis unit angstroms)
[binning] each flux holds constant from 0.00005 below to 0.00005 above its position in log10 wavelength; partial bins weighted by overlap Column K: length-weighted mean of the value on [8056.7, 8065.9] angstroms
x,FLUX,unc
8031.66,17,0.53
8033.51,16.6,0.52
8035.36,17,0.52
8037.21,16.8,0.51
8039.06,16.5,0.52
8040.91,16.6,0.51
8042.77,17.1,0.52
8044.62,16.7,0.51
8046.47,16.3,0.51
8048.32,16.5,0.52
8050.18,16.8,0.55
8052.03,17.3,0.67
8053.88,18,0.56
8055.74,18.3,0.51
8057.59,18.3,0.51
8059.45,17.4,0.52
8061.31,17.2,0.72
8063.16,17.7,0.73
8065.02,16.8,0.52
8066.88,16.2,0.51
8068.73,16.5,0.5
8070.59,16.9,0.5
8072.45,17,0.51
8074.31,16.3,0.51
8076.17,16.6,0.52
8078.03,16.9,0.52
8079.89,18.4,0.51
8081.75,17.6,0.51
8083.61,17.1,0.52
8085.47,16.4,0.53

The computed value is 17.5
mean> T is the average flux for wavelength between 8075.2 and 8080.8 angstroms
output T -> 17.3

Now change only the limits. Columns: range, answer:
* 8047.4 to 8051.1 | 16.6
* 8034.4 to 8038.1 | 16.9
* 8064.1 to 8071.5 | 16.6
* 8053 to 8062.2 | 17.8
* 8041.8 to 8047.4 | 16.7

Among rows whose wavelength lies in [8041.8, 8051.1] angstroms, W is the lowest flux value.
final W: 16.3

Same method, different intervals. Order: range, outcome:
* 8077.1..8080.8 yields 16.9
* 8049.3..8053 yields 16.8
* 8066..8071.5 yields 16.2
